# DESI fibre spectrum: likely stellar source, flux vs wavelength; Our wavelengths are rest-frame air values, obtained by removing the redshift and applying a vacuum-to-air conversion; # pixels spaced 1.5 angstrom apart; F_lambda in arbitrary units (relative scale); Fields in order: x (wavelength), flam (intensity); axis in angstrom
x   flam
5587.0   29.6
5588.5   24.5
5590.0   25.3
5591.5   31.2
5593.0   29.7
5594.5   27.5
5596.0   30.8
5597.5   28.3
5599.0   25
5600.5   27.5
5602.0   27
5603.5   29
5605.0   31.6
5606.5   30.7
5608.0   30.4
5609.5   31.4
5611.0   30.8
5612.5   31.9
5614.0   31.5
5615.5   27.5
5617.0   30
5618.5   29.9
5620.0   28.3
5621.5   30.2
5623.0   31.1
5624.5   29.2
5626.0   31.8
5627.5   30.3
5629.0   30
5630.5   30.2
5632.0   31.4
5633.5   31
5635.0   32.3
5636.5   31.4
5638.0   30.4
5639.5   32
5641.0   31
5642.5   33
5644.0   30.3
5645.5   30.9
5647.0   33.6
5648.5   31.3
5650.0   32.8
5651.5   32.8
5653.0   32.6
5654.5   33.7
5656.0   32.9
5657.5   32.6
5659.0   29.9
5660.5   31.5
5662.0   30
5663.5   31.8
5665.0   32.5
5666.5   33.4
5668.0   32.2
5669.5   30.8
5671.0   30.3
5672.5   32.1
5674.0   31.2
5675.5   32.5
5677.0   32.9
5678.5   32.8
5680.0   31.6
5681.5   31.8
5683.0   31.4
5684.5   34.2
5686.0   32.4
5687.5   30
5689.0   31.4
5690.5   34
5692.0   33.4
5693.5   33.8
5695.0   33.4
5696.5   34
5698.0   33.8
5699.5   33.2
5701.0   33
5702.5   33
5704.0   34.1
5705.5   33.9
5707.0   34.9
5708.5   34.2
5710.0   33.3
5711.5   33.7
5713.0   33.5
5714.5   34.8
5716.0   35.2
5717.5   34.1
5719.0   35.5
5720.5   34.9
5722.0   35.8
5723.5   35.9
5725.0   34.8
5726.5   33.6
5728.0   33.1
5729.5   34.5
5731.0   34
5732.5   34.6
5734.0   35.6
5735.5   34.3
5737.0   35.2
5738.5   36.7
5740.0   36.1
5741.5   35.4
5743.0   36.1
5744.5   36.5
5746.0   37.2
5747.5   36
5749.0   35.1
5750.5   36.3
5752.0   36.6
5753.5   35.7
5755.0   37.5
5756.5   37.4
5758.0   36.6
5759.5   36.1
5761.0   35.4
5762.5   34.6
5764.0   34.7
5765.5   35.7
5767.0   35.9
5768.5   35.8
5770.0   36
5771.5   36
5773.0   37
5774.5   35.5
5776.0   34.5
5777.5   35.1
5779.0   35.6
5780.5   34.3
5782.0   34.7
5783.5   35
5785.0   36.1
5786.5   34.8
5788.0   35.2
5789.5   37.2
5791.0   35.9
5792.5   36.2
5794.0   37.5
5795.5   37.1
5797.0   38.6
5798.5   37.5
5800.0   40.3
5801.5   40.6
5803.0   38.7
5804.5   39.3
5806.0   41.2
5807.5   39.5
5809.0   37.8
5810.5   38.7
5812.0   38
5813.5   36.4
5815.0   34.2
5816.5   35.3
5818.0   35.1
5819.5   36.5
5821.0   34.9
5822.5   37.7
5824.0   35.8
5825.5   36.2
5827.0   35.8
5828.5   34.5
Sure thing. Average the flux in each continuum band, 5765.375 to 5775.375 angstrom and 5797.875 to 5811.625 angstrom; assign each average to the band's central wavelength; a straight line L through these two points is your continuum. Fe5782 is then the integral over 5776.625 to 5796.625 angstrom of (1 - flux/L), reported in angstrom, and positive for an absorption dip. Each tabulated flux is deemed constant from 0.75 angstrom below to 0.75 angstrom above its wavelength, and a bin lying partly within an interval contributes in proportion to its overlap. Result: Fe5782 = 0.9 angstrom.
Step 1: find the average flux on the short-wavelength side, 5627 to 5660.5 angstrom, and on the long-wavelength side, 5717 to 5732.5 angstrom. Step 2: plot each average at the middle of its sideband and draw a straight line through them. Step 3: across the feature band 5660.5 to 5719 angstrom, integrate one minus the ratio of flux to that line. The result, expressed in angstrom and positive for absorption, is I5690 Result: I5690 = 0.8 angstrom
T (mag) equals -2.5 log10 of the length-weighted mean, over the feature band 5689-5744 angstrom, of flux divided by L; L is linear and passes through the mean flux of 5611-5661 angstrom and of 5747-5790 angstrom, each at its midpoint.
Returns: -0.01 mag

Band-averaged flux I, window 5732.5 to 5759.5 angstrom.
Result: 36.1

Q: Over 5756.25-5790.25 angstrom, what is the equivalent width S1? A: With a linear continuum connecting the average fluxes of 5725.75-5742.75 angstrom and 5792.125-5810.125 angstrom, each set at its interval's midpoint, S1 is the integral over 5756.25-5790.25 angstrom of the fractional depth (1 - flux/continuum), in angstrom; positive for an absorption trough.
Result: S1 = 1.4 angstrom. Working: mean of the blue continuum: 34.9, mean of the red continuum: 38.7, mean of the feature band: 35.6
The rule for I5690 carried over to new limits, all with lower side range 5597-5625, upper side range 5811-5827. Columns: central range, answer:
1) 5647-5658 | -0.7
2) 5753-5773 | -1.0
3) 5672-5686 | -0.3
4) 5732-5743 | -0.6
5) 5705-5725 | -1.1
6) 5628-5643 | -0.4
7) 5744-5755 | -0.8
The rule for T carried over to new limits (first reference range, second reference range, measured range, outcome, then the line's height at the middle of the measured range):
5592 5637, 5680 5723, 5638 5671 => -0.011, 31.6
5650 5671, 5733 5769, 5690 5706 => 0.002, 33.6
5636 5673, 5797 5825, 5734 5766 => -0.018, 35.4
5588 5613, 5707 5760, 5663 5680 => 0.011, 32.4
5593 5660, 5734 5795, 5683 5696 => 0.008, 33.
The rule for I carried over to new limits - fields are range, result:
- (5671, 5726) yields 33.4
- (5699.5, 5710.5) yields 33.7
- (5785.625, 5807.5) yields 37.9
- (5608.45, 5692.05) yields 31.5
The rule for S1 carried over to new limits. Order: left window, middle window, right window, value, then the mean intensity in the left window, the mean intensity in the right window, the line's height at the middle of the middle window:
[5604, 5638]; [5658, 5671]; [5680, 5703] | 0.2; 30.6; 32.8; 32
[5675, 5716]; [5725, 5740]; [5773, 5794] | -0.2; 33.2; 35.5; 34.2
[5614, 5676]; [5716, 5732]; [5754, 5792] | -0.3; 31.3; 35.7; 34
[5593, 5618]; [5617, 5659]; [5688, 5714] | -0.6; 29.4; 33.5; 30.8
